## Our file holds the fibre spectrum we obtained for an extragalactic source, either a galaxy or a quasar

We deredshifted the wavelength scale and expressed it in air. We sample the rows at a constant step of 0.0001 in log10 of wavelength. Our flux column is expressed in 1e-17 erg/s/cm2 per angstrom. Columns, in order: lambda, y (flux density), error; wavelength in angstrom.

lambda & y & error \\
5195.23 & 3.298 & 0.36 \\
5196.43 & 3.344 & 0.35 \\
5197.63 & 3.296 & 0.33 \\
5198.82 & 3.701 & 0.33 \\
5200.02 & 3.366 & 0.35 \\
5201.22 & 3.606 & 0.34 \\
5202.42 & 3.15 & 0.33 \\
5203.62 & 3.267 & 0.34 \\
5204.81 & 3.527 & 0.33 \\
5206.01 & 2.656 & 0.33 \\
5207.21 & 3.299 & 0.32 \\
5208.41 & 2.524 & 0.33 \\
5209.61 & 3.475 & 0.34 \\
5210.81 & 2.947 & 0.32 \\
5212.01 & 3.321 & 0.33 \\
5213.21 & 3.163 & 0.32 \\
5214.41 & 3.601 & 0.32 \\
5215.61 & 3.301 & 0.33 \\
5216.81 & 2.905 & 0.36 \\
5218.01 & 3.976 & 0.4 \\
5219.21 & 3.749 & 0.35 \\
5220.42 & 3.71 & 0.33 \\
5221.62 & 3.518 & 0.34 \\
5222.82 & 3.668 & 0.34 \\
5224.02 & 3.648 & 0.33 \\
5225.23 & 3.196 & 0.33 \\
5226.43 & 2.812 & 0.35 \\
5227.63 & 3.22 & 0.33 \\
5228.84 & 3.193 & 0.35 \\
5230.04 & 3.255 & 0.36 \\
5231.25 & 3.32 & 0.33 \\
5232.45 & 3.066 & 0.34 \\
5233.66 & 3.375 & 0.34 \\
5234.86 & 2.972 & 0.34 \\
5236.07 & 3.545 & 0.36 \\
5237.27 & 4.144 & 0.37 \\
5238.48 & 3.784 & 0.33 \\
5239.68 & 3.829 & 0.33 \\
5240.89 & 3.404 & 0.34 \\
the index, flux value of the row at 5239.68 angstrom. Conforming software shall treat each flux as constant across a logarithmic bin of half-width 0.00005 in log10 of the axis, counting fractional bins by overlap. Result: 3.829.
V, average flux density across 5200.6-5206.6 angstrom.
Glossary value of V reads 3.24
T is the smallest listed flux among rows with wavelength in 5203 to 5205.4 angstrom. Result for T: 3.267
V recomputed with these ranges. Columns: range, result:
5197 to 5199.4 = 3.5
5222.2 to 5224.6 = 3.66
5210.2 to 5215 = 3.26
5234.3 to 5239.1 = 3.62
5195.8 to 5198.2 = 3.31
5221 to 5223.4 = 3.6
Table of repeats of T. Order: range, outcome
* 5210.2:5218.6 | 2.905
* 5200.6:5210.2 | 2.524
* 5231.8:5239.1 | 2.972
